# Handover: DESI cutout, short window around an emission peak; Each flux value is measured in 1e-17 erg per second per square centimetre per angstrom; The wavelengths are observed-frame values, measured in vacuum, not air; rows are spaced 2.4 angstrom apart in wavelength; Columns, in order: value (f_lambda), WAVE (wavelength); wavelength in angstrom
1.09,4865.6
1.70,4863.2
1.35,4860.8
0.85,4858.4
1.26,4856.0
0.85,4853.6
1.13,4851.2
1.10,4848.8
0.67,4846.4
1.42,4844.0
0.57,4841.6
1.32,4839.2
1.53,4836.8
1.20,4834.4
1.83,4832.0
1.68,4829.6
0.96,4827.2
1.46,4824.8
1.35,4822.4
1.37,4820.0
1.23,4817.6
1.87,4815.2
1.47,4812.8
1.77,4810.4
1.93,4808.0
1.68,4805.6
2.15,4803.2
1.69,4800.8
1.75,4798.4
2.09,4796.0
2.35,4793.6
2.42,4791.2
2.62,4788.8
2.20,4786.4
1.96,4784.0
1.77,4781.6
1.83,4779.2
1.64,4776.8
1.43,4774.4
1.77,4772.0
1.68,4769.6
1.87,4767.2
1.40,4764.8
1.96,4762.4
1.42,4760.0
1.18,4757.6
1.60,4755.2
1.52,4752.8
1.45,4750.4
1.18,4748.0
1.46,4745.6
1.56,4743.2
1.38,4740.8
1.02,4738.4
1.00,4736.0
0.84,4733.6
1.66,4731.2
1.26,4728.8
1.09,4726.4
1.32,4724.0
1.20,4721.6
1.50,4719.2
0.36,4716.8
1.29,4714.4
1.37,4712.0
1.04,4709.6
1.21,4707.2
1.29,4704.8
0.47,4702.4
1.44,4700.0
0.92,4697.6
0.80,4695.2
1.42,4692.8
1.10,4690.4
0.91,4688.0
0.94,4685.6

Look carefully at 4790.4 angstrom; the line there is C III] 1909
